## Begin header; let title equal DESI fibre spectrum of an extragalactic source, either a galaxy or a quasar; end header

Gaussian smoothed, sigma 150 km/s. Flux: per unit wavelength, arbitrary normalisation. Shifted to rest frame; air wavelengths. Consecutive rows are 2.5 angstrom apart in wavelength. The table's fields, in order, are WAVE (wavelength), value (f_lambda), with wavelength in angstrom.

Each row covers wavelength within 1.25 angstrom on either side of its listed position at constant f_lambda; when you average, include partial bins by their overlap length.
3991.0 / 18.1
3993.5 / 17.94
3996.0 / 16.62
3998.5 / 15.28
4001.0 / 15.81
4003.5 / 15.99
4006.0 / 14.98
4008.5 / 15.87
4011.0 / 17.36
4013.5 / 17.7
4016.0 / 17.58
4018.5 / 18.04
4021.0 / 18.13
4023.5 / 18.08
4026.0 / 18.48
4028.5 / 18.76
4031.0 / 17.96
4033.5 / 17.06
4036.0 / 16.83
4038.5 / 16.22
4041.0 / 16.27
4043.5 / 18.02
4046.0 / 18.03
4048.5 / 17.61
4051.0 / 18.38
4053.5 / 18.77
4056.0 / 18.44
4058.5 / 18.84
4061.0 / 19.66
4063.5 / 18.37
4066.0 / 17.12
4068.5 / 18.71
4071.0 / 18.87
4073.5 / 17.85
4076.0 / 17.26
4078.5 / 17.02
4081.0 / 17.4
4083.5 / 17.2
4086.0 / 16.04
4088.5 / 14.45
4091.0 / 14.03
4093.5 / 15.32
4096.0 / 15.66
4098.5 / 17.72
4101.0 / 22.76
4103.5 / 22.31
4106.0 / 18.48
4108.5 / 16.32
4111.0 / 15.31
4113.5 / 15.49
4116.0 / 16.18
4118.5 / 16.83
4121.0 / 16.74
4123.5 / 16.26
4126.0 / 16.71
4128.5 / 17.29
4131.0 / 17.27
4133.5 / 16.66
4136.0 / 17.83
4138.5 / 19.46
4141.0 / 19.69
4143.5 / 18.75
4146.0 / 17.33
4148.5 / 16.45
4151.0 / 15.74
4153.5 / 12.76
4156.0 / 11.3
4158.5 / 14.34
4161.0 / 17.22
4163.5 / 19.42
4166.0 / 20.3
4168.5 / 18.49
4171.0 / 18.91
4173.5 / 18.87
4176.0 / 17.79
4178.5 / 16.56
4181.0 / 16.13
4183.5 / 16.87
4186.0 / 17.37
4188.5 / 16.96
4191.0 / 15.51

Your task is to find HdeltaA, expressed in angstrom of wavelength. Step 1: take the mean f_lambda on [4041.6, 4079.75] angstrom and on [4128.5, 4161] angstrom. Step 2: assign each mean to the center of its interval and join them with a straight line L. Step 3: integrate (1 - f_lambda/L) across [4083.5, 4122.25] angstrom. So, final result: 0.9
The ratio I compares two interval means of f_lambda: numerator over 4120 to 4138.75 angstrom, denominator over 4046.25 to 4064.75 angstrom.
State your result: 0.93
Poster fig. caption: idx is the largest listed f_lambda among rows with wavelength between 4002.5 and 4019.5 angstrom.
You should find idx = 18.04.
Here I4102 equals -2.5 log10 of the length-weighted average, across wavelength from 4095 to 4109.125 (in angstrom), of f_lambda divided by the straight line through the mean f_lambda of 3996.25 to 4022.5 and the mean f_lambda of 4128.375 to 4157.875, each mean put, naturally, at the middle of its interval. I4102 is -0.146 mag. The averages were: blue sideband 16.7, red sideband 16.6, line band 19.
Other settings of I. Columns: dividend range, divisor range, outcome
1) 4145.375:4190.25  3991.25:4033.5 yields 0.98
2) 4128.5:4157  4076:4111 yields 0.97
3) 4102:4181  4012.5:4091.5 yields 0.98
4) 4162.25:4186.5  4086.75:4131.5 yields 1.07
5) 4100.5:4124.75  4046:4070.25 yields 0.95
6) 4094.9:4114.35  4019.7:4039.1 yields 1.02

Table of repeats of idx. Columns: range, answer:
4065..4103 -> 22.76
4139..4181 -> 20.3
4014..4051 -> 18.76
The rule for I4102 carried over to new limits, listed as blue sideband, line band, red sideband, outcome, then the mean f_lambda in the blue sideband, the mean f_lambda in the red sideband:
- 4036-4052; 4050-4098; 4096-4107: 0.08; 17.4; 19.8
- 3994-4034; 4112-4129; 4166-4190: 0.07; 17.1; 17.7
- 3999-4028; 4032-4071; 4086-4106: -0.04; 17.1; 17.4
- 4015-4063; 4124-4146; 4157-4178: 0.01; 18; 18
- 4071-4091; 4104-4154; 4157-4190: 0.01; 16.7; 17.6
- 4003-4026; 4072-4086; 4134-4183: 0.00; 17.2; 17.2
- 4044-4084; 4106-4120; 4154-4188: 0.09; 18.1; 17.1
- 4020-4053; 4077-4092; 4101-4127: 0.09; 17.7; 17.3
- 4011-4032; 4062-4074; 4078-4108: -0.04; 18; 17.3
